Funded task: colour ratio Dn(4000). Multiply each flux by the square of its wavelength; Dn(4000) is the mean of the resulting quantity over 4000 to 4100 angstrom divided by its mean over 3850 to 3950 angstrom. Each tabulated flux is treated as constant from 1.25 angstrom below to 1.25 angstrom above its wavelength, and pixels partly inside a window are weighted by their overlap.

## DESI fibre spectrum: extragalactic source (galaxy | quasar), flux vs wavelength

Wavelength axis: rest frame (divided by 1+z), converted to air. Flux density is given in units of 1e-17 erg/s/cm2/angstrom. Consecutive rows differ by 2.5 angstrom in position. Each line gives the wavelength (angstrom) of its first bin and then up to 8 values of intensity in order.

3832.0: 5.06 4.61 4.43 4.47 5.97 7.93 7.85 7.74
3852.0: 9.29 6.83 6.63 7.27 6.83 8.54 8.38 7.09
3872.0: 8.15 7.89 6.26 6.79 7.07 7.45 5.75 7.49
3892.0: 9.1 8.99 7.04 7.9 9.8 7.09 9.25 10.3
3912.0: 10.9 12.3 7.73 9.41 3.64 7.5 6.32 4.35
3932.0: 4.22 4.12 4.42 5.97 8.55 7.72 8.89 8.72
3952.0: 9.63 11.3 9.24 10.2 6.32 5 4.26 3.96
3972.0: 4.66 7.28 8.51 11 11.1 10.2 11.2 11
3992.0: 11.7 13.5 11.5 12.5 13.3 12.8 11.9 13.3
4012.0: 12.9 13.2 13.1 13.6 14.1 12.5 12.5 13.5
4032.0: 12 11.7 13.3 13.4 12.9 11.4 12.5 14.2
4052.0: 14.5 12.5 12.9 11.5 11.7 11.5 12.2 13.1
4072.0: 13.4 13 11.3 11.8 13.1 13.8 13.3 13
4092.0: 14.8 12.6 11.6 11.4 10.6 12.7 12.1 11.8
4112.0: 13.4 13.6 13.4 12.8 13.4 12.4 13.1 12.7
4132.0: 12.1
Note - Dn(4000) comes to 1.83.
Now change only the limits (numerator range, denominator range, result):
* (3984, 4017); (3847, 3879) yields 1.75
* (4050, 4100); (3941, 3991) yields 1.58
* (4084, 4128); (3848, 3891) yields 1.94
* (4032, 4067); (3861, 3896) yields 1.81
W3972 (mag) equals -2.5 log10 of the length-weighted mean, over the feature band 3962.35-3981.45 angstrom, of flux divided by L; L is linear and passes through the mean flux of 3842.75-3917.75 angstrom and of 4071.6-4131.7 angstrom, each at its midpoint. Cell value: 0.46 mag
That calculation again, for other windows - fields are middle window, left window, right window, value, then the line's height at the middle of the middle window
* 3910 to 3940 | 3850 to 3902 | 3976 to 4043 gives 0.323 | 9.33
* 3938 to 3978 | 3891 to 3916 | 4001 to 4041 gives 0.409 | 11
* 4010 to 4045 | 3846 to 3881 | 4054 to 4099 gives -0.132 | 11.4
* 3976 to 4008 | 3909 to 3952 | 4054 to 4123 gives -0.224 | 9.4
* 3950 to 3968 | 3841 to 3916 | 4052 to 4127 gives 0.203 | 9.76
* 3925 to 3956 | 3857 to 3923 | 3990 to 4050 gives 0.373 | 9.85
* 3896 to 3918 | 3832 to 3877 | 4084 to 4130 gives -0.125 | 8.18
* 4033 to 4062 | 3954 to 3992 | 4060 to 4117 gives -0.154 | 11.1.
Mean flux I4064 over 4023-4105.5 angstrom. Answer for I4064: 12.6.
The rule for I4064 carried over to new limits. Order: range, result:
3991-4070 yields 12.7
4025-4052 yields 12.8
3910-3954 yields 7.44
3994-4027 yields 12.9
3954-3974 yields 6.72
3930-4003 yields 8.56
